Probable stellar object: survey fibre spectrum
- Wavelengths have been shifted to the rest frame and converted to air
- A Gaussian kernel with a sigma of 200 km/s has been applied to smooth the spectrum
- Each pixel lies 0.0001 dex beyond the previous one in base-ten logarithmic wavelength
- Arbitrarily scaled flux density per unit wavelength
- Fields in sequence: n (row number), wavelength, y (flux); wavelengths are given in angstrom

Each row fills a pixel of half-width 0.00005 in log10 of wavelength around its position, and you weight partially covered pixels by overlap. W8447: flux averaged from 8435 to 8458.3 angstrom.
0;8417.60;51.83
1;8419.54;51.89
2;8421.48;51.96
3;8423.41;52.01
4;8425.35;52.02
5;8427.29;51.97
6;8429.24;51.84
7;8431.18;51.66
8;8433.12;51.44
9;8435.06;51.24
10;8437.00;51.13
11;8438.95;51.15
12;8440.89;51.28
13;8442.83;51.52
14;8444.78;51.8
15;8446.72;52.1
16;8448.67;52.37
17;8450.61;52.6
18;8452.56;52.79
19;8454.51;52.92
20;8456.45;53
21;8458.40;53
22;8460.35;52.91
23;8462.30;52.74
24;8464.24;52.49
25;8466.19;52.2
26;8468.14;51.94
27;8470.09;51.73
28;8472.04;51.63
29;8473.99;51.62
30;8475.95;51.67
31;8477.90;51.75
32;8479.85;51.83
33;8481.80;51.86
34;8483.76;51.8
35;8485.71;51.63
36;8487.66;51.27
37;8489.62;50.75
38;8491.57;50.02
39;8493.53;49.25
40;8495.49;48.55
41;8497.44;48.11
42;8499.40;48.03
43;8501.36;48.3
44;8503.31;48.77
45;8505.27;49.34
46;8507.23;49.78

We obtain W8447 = 52.1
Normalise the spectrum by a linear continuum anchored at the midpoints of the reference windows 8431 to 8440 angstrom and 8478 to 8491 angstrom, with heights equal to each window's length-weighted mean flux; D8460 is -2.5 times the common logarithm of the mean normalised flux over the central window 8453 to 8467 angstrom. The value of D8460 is -0.03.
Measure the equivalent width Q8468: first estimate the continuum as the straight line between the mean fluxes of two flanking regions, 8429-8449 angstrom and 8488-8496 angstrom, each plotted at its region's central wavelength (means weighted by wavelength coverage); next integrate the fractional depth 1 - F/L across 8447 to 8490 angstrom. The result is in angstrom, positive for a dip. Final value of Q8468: -1.33 angstrom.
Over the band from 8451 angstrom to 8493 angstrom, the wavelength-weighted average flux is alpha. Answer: 52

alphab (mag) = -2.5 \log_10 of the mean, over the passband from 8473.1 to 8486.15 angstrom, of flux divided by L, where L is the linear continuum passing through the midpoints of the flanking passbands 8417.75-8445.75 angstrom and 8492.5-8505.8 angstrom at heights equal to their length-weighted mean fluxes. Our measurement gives -0.05 mag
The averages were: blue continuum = 51.6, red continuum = 48.6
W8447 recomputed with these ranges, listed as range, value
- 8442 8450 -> 52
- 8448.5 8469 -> 52.7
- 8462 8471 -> 52.2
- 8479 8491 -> 51.5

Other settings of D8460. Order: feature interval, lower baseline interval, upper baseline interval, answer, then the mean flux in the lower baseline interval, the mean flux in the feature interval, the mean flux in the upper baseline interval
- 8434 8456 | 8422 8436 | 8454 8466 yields 0.008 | 51.8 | 51.9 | 52.8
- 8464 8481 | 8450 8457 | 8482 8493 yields 0.000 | 52.8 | 51.8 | 51.1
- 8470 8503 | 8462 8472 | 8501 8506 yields -0.002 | 52.2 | 50.5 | 48.9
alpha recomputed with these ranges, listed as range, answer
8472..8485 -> 51.7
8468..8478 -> 51.7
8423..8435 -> 51.8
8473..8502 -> 50.4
